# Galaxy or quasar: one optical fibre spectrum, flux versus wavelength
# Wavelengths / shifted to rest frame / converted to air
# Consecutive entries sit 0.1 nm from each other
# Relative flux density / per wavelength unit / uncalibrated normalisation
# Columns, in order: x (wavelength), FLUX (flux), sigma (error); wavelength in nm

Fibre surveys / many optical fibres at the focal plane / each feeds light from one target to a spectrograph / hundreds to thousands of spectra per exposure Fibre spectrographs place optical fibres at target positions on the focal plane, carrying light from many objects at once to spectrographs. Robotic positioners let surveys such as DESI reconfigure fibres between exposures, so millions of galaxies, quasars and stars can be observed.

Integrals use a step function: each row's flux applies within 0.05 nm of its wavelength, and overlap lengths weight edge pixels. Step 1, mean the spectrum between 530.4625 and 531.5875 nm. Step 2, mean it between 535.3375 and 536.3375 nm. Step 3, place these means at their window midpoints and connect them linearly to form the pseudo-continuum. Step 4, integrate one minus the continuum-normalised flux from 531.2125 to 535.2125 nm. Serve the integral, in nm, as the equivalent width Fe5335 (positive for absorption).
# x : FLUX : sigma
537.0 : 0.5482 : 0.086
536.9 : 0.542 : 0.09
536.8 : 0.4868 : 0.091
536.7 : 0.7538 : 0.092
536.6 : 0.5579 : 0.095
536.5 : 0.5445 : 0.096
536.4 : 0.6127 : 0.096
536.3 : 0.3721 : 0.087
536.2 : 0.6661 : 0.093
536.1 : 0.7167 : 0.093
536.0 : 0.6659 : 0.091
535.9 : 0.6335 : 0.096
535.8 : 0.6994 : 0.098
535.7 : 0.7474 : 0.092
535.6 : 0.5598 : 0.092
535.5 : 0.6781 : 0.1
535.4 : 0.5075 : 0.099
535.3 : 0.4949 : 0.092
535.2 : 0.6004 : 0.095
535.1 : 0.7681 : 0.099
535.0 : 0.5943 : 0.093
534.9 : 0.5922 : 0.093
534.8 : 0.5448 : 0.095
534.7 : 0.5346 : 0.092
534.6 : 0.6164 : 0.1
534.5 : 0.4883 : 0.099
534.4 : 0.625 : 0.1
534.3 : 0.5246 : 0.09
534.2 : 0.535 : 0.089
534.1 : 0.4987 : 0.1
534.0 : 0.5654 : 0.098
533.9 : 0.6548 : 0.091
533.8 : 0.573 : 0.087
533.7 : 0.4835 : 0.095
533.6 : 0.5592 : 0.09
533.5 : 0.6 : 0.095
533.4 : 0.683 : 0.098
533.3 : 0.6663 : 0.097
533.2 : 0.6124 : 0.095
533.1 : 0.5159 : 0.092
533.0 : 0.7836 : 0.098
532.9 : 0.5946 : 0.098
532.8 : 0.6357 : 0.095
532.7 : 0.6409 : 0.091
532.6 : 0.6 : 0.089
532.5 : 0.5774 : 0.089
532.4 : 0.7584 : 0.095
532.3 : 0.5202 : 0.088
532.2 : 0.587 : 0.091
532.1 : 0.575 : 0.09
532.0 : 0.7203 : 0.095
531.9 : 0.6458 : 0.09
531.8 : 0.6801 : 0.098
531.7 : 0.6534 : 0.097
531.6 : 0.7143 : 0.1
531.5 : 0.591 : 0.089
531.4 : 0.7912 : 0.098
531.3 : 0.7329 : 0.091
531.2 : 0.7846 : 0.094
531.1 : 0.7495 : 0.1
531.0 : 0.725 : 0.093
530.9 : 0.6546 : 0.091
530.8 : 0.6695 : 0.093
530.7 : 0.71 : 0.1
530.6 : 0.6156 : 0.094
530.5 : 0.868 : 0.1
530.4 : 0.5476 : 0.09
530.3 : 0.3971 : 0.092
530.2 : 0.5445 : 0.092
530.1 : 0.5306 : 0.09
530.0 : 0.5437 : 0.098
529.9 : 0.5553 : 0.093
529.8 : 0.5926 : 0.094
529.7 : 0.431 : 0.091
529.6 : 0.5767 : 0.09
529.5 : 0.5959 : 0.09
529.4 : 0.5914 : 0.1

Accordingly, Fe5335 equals 0.34 nm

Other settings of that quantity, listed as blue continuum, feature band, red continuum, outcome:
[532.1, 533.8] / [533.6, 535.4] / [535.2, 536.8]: 0.12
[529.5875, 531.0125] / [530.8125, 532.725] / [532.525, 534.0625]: -0.21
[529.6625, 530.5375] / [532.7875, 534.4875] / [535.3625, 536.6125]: 0.00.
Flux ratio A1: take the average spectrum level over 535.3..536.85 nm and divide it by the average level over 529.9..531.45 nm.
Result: 0.93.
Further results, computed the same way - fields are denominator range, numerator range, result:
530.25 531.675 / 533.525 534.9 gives 0.82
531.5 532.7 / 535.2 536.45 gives 0.96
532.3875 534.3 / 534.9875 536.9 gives 1.02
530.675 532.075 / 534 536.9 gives 0.85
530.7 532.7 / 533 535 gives 0.86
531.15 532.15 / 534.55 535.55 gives 0.86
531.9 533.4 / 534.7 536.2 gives 0.99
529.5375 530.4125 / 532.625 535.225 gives 1.14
